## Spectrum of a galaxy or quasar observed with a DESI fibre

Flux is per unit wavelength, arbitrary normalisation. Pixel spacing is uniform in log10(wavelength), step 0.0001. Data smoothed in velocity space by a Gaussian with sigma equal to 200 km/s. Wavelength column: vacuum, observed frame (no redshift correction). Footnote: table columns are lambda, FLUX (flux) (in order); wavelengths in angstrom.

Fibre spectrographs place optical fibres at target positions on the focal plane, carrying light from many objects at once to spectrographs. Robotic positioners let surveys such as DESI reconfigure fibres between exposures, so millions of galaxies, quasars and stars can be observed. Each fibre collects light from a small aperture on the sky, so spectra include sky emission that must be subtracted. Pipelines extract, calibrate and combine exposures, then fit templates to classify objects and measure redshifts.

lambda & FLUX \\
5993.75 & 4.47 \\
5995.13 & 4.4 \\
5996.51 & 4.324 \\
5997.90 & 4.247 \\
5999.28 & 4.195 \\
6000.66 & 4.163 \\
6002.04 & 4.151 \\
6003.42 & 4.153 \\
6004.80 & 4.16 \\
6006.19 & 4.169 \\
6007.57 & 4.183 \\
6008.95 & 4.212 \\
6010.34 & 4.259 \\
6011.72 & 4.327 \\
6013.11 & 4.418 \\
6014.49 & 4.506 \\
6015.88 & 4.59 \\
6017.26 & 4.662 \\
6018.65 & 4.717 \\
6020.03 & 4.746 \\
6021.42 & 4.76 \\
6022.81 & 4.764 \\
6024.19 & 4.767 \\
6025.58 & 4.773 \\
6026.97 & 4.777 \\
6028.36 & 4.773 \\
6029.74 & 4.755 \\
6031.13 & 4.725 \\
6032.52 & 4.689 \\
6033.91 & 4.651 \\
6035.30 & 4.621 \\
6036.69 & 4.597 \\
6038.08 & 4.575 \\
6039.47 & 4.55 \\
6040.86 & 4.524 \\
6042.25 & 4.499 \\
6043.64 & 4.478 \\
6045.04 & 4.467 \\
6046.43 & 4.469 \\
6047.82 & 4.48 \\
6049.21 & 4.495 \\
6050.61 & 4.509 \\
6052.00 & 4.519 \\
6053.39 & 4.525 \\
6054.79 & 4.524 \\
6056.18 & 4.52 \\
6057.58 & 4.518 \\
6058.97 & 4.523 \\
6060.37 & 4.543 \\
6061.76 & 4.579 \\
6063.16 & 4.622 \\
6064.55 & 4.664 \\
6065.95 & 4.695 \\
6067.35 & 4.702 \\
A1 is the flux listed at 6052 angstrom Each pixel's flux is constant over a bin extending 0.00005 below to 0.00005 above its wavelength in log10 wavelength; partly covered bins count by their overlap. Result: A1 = 4.519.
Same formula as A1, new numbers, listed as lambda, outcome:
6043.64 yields 4.478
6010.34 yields 4.259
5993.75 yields 4.47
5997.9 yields 4.247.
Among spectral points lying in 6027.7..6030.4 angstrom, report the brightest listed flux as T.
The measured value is 4.773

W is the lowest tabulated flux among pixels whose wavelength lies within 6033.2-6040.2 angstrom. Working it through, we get 4.55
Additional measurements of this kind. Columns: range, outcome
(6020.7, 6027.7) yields 4.76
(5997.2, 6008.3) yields 4.151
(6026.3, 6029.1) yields 4.773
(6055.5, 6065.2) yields 4.518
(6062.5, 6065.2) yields 4.622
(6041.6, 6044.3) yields 4.478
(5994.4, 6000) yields 4.195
